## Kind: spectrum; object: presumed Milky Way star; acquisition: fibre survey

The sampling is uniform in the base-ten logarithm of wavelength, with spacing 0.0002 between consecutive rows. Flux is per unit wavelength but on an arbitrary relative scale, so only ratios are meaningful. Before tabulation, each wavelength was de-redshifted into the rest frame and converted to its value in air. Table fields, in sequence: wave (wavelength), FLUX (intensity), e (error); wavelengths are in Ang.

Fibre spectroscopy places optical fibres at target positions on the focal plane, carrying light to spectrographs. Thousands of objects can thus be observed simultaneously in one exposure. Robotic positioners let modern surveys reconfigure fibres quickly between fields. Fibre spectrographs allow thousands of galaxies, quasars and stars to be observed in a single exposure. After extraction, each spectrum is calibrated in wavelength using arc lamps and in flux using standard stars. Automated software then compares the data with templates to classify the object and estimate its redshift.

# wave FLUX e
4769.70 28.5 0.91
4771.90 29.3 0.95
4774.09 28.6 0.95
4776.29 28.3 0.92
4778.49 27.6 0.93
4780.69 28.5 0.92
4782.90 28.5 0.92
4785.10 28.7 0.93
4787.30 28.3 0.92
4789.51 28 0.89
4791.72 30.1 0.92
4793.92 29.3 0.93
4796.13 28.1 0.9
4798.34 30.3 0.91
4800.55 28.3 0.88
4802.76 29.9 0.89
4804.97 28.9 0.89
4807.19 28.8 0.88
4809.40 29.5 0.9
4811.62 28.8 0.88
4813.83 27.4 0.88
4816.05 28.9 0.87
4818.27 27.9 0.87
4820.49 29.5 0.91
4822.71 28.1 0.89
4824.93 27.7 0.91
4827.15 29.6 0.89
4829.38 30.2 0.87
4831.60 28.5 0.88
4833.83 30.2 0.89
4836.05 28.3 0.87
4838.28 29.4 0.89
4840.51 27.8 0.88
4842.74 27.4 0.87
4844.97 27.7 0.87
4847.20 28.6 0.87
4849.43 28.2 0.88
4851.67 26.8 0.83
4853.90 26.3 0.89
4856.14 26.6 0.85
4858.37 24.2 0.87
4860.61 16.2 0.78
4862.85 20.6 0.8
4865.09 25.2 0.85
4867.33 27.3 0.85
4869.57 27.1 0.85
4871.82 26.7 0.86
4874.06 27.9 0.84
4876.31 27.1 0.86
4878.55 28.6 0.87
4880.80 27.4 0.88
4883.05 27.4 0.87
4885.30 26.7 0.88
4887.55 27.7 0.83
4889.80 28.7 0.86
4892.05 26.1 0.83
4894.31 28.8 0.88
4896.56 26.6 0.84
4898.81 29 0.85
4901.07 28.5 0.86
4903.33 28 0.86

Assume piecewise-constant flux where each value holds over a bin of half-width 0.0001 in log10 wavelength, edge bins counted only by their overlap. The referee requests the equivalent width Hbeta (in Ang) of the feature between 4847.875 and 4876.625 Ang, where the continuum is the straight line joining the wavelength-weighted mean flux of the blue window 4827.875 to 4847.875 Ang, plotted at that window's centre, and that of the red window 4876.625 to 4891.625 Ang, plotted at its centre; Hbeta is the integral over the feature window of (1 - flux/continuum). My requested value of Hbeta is 2.8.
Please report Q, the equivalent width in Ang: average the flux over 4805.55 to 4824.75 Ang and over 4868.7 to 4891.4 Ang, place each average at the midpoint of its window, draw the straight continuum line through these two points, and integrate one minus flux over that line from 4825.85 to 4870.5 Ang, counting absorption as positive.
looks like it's 2.0 Ang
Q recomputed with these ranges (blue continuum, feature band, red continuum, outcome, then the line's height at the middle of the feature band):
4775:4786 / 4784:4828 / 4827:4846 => -0.45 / 28.5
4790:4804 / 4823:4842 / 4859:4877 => -1.35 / 27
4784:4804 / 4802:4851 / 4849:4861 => -3.29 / 26.9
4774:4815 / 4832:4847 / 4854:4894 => -0.70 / 27.2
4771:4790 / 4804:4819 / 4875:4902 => -0.21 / 28.2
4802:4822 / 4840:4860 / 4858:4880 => -0.29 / 26.4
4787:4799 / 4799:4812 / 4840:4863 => -0.37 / 28.3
